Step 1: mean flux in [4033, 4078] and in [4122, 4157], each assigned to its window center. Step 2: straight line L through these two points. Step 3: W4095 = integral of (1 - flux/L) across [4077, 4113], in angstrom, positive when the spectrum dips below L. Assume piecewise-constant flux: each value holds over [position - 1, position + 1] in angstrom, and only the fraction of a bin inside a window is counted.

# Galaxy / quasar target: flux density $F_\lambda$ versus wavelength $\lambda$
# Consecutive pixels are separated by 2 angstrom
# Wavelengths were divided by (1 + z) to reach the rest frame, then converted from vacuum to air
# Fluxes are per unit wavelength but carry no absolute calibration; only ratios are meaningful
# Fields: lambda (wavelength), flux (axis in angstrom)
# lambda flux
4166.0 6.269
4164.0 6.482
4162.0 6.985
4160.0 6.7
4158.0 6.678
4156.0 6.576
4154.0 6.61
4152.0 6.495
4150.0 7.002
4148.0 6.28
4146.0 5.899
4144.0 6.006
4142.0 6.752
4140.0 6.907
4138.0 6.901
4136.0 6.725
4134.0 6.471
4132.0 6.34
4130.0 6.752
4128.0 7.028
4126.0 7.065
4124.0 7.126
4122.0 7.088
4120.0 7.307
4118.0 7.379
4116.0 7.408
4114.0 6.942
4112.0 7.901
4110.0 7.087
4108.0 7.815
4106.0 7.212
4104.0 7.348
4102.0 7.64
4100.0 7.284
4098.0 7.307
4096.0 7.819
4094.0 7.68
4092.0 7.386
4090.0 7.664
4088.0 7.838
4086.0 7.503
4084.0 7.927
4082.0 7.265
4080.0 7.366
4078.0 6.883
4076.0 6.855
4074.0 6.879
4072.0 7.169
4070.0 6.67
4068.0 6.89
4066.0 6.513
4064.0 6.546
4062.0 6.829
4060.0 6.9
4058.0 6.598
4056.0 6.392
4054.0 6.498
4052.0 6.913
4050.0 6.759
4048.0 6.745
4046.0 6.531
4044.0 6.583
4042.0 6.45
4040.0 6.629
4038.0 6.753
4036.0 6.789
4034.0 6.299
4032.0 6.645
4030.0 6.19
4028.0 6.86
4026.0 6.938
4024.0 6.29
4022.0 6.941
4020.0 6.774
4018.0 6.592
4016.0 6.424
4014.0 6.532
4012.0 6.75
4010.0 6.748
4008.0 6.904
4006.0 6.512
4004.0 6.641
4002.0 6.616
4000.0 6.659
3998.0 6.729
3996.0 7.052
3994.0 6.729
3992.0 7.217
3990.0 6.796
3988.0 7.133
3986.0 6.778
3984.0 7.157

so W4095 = -4.4 angstrom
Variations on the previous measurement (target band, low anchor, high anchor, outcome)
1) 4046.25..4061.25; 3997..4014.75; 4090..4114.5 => 0.8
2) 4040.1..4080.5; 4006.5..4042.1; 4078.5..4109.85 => 2.0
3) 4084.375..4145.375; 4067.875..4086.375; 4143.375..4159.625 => -3.5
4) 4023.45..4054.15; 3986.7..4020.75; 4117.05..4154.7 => 0.6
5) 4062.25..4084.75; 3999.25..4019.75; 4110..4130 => 0.0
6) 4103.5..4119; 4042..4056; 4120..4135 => -1.3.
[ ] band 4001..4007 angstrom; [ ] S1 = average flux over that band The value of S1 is 6.59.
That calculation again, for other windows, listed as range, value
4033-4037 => 6.54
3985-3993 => 6.98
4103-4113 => 7.47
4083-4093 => 7.66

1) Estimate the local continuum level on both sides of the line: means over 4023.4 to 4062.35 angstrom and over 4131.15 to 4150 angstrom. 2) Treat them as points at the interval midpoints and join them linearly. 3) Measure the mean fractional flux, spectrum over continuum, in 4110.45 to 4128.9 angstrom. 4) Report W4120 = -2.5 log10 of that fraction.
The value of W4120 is -0.11 mag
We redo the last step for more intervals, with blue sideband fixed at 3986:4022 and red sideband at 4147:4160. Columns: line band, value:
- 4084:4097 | -0.151 mag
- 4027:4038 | 0.026 mag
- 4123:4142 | -0.028 mag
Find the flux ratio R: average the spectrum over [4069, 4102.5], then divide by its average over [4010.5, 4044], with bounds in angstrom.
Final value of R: 1.11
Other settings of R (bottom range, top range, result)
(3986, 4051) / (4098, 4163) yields 1.04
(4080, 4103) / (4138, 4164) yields 0.87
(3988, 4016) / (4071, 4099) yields 1.09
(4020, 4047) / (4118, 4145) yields 1.03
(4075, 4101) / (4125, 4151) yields 0.89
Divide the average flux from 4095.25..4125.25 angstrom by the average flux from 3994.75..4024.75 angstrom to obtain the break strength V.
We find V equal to 1.1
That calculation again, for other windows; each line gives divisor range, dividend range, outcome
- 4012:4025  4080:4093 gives 1.15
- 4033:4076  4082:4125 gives 1.11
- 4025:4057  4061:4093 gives 1.08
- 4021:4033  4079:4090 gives 1.14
